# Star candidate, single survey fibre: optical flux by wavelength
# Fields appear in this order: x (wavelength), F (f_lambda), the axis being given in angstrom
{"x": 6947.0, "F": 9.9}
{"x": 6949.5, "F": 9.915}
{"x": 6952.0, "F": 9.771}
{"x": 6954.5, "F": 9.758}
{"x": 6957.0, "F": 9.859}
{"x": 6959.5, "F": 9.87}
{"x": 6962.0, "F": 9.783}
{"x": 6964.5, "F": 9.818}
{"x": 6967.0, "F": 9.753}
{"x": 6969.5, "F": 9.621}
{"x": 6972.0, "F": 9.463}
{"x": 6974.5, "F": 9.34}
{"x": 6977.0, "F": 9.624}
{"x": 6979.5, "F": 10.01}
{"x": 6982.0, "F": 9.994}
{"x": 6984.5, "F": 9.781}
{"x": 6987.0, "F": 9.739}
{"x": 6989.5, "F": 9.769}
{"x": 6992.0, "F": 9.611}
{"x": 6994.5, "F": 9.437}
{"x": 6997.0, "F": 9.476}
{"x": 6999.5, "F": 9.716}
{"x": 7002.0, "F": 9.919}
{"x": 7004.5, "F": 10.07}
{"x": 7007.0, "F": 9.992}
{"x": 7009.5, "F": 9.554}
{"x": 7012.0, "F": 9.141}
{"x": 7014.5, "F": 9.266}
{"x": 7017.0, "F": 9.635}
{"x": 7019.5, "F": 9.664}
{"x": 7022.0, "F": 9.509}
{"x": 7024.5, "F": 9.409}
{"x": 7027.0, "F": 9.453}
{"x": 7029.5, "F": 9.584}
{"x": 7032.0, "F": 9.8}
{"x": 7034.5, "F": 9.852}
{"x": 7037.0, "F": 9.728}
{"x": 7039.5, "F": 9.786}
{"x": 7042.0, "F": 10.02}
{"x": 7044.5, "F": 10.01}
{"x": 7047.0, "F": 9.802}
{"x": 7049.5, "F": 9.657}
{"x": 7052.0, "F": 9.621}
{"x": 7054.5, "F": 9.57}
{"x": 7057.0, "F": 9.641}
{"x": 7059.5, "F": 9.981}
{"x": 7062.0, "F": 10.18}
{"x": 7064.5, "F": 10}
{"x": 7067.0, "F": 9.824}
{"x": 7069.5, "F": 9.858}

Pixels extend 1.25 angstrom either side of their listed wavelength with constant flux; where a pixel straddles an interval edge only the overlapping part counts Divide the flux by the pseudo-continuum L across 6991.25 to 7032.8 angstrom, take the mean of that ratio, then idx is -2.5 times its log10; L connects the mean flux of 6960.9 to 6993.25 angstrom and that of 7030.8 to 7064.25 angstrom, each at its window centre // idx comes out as 0.02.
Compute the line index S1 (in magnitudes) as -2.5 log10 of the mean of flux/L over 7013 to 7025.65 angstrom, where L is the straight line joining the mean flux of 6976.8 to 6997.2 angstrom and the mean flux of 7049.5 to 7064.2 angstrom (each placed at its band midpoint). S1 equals 0.03 mag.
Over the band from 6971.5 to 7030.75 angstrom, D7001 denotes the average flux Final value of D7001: 9.63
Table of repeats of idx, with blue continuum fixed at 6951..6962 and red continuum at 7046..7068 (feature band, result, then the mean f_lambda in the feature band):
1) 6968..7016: 0.017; 9.66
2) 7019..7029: 0.034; 9.5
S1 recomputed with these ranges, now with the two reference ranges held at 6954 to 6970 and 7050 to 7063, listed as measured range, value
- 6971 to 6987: 0.009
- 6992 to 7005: 0.010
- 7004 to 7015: 0.021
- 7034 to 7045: -0.010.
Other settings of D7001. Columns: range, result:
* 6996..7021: 9.64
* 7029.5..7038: 9.76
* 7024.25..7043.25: 9.72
